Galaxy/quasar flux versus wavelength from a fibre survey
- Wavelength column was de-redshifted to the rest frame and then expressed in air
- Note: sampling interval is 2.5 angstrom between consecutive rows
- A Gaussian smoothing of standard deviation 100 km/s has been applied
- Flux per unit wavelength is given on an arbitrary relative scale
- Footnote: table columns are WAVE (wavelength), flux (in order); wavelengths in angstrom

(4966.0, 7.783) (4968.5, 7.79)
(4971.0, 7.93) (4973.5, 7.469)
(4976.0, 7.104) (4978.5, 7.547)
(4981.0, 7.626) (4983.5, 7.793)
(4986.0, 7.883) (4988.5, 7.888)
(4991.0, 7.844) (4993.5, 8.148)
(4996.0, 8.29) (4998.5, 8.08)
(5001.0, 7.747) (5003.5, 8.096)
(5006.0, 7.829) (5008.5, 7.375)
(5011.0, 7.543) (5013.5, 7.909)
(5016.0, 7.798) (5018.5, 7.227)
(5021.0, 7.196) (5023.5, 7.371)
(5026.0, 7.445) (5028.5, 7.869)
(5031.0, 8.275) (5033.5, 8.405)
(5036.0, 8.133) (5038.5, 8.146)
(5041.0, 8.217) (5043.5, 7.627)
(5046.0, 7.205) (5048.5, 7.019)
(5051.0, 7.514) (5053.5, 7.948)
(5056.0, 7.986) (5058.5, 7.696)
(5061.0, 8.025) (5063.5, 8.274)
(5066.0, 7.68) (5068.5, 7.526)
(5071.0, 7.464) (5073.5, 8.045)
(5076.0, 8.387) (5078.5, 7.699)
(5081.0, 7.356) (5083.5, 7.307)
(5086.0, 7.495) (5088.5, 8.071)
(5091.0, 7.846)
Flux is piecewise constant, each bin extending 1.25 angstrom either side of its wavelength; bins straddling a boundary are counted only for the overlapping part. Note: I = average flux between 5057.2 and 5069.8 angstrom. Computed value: 7.84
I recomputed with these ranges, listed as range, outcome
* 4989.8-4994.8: 8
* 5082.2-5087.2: 7.4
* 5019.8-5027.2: 7.34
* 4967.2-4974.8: 7.73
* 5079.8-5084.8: 7.33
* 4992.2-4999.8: 8.17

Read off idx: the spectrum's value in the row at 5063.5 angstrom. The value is 8.274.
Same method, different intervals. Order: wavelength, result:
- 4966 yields 7.783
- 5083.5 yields 7.307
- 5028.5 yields 7.869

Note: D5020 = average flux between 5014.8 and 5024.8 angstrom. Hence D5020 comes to 7.4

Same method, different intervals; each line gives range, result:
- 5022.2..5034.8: 7.87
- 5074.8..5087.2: 7.65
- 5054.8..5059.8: 7.84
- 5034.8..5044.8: 8.03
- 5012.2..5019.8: 7.64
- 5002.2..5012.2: 7.71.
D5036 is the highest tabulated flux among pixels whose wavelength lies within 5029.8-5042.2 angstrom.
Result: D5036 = 8.405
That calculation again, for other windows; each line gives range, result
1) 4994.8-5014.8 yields 8.29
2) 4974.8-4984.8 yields 7.793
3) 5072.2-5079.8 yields 8.387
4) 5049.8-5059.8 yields 7.986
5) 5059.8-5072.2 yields 8.274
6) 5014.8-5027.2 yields 7.798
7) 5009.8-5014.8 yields 7.909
